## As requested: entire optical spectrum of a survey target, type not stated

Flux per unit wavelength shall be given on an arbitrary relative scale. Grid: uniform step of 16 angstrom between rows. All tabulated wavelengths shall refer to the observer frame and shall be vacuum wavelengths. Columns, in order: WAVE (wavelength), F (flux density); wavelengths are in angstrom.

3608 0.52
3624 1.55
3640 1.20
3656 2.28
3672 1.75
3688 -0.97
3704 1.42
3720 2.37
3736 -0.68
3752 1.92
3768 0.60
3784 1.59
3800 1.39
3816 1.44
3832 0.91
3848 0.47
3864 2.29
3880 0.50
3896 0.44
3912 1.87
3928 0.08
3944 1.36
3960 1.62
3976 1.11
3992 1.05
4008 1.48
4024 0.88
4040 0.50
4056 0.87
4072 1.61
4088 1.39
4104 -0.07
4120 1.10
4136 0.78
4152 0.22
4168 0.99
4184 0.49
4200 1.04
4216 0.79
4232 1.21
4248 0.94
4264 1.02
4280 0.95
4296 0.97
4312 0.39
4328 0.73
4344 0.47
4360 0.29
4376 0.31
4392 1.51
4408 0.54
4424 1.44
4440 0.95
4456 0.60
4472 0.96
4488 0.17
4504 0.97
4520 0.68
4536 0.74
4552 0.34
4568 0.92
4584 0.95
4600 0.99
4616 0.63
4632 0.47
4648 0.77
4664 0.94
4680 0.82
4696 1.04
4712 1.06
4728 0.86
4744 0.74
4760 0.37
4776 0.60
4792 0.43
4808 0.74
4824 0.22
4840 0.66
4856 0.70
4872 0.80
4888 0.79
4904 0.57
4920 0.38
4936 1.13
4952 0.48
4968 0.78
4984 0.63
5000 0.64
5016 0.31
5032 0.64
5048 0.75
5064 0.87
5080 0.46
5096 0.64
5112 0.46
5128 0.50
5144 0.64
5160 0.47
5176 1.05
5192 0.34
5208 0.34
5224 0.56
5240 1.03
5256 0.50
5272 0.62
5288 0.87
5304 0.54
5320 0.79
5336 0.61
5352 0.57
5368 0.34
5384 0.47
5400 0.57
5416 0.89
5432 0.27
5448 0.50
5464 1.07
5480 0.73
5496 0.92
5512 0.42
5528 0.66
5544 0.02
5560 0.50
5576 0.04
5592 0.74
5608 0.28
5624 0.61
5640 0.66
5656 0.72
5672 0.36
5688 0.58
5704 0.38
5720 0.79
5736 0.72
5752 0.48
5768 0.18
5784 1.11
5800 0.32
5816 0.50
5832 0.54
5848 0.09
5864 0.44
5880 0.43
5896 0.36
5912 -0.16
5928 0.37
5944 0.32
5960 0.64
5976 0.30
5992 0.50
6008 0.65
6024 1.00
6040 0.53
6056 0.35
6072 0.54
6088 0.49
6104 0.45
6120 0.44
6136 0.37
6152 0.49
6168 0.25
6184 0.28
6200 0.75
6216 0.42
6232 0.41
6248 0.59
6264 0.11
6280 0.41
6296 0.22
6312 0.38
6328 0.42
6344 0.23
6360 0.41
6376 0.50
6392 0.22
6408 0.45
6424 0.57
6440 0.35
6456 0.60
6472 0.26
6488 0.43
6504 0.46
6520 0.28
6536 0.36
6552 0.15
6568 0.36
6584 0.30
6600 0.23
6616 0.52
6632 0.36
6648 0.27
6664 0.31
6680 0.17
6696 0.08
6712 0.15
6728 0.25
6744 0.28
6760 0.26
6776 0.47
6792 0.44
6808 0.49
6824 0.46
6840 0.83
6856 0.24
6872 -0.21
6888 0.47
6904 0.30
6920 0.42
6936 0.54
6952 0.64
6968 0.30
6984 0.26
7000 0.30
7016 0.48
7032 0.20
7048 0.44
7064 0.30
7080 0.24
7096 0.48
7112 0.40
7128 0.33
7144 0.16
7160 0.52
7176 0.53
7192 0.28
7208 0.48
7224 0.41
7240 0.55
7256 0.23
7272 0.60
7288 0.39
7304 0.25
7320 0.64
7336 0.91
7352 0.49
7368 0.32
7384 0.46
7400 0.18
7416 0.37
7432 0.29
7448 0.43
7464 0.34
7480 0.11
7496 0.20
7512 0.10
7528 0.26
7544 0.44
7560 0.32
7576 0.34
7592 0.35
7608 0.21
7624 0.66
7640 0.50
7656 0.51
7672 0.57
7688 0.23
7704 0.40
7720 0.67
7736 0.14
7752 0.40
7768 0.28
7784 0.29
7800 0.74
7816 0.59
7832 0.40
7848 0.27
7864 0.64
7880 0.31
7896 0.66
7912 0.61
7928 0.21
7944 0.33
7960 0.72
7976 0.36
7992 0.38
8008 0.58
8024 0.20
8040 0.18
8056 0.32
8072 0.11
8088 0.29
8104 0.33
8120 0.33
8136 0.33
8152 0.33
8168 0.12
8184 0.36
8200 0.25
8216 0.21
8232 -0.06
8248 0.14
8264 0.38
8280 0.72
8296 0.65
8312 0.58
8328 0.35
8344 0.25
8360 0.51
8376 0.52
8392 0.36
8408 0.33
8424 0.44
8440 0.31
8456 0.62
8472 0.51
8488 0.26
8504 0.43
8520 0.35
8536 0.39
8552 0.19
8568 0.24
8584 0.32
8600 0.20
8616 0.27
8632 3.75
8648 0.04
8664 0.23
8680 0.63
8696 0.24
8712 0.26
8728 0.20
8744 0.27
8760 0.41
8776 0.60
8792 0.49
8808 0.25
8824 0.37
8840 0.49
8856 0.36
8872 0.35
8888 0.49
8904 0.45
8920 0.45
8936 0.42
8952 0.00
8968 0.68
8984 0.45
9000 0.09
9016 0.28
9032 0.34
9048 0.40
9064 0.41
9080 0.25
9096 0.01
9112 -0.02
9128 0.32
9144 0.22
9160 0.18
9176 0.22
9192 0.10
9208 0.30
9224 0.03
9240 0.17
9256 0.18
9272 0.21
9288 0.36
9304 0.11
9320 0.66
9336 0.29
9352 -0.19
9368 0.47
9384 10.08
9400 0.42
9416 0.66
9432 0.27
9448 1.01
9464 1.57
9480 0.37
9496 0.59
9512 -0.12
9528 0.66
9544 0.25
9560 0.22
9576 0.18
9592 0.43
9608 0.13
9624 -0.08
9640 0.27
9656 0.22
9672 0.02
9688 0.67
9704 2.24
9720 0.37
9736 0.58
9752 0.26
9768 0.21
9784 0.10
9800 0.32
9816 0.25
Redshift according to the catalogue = 1.60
